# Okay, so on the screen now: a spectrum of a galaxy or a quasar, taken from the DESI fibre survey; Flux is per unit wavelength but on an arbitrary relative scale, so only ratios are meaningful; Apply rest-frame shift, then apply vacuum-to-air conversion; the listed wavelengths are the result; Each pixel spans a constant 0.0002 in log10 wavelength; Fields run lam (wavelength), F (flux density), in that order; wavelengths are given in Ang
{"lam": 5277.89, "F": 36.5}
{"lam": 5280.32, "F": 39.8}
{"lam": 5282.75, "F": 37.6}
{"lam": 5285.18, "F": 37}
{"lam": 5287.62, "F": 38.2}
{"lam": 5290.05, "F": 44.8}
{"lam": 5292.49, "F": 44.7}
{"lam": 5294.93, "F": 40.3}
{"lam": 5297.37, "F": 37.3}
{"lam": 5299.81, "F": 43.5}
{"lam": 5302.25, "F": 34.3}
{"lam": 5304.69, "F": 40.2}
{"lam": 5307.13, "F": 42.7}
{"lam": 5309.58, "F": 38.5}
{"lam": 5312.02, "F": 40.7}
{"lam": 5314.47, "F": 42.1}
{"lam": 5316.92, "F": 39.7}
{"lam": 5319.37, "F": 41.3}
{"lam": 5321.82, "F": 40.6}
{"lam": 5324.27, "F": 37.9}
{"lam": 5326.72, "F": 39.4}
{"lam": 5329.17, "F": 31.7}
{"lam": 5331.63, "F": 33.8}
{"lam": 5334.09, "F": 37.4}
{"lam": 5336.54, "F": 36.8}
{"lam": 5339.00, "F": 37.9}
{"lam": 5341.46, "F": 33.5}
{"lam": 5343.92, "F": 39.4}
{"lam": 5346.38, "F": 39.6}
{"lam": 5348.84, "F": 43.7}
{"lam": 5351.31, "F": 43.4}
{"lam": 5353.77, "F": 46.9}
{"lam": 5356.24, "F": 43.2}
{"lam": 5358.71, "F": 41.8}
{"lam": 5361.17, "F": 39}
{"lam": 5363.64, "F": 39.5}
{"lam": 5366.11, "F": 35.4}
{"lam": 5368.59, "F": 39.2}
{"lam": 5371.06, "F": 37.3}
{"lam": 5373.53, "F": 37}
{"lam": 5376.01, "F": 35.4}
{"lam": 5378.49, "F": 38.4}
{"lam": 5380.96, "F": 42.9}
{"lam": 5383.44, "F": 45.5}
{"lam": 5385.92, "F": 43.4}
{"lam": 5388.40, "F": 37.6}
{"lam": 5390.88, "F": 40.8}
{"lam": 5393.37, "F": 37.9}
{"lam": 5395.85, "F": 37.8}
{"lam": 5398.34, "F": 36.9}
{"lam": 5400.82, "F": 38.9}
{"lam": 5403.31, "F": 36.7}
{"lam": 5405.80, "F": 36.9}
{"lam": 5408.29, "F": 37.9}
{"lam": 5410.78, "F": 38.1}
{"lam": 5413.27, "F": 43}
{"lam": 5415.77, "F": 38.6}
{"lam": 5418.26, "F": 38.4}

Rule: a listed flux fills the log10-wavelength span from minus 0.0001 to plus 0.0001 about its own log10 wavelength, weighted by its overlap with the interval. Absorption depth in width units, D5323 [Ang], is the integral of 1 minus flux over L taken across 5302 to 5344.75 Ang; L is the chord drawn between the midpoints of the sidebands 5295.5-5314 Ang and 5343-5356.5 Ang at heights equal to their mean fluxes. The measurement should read 2.8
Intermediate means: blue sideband 39.7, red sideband 42.7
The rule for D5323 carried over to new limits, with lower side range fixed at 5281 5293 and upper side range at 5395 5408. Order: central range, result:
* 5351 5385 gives -1.81 Ang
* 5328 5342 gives 1.35 Ang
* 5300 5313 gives 0.04 Ang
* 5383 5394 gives -0.91 Ang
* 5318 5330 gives 0.28 Ang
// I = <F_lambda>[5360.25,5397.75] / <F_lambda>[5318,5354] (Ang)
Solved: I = 1.0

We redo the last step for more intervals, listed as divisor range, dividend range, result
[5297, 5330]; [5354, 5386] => 1.01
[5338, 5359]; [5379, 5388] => 1.05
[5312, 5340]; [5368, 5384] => 1.03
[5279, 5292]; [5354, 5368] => 1.01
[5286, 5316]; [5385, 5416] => 0.96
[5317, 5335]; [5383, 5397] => 1.07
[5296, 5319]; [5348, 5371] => 1.03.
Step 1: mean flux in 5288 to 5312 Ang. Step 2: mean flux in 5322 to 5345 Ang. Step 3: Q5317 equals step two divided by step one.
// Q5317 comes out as 0.9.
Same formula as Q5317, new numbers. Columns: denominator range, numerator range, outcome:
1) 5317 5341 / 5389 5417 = 1.03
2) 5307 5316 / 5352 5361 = 1.07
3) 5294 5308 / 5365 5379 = 0.93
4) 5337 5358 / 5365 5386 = 0.96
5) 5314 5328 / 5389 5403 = 0.96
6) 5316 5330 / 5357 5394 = 1.02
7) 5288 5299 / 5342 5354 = 1.00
